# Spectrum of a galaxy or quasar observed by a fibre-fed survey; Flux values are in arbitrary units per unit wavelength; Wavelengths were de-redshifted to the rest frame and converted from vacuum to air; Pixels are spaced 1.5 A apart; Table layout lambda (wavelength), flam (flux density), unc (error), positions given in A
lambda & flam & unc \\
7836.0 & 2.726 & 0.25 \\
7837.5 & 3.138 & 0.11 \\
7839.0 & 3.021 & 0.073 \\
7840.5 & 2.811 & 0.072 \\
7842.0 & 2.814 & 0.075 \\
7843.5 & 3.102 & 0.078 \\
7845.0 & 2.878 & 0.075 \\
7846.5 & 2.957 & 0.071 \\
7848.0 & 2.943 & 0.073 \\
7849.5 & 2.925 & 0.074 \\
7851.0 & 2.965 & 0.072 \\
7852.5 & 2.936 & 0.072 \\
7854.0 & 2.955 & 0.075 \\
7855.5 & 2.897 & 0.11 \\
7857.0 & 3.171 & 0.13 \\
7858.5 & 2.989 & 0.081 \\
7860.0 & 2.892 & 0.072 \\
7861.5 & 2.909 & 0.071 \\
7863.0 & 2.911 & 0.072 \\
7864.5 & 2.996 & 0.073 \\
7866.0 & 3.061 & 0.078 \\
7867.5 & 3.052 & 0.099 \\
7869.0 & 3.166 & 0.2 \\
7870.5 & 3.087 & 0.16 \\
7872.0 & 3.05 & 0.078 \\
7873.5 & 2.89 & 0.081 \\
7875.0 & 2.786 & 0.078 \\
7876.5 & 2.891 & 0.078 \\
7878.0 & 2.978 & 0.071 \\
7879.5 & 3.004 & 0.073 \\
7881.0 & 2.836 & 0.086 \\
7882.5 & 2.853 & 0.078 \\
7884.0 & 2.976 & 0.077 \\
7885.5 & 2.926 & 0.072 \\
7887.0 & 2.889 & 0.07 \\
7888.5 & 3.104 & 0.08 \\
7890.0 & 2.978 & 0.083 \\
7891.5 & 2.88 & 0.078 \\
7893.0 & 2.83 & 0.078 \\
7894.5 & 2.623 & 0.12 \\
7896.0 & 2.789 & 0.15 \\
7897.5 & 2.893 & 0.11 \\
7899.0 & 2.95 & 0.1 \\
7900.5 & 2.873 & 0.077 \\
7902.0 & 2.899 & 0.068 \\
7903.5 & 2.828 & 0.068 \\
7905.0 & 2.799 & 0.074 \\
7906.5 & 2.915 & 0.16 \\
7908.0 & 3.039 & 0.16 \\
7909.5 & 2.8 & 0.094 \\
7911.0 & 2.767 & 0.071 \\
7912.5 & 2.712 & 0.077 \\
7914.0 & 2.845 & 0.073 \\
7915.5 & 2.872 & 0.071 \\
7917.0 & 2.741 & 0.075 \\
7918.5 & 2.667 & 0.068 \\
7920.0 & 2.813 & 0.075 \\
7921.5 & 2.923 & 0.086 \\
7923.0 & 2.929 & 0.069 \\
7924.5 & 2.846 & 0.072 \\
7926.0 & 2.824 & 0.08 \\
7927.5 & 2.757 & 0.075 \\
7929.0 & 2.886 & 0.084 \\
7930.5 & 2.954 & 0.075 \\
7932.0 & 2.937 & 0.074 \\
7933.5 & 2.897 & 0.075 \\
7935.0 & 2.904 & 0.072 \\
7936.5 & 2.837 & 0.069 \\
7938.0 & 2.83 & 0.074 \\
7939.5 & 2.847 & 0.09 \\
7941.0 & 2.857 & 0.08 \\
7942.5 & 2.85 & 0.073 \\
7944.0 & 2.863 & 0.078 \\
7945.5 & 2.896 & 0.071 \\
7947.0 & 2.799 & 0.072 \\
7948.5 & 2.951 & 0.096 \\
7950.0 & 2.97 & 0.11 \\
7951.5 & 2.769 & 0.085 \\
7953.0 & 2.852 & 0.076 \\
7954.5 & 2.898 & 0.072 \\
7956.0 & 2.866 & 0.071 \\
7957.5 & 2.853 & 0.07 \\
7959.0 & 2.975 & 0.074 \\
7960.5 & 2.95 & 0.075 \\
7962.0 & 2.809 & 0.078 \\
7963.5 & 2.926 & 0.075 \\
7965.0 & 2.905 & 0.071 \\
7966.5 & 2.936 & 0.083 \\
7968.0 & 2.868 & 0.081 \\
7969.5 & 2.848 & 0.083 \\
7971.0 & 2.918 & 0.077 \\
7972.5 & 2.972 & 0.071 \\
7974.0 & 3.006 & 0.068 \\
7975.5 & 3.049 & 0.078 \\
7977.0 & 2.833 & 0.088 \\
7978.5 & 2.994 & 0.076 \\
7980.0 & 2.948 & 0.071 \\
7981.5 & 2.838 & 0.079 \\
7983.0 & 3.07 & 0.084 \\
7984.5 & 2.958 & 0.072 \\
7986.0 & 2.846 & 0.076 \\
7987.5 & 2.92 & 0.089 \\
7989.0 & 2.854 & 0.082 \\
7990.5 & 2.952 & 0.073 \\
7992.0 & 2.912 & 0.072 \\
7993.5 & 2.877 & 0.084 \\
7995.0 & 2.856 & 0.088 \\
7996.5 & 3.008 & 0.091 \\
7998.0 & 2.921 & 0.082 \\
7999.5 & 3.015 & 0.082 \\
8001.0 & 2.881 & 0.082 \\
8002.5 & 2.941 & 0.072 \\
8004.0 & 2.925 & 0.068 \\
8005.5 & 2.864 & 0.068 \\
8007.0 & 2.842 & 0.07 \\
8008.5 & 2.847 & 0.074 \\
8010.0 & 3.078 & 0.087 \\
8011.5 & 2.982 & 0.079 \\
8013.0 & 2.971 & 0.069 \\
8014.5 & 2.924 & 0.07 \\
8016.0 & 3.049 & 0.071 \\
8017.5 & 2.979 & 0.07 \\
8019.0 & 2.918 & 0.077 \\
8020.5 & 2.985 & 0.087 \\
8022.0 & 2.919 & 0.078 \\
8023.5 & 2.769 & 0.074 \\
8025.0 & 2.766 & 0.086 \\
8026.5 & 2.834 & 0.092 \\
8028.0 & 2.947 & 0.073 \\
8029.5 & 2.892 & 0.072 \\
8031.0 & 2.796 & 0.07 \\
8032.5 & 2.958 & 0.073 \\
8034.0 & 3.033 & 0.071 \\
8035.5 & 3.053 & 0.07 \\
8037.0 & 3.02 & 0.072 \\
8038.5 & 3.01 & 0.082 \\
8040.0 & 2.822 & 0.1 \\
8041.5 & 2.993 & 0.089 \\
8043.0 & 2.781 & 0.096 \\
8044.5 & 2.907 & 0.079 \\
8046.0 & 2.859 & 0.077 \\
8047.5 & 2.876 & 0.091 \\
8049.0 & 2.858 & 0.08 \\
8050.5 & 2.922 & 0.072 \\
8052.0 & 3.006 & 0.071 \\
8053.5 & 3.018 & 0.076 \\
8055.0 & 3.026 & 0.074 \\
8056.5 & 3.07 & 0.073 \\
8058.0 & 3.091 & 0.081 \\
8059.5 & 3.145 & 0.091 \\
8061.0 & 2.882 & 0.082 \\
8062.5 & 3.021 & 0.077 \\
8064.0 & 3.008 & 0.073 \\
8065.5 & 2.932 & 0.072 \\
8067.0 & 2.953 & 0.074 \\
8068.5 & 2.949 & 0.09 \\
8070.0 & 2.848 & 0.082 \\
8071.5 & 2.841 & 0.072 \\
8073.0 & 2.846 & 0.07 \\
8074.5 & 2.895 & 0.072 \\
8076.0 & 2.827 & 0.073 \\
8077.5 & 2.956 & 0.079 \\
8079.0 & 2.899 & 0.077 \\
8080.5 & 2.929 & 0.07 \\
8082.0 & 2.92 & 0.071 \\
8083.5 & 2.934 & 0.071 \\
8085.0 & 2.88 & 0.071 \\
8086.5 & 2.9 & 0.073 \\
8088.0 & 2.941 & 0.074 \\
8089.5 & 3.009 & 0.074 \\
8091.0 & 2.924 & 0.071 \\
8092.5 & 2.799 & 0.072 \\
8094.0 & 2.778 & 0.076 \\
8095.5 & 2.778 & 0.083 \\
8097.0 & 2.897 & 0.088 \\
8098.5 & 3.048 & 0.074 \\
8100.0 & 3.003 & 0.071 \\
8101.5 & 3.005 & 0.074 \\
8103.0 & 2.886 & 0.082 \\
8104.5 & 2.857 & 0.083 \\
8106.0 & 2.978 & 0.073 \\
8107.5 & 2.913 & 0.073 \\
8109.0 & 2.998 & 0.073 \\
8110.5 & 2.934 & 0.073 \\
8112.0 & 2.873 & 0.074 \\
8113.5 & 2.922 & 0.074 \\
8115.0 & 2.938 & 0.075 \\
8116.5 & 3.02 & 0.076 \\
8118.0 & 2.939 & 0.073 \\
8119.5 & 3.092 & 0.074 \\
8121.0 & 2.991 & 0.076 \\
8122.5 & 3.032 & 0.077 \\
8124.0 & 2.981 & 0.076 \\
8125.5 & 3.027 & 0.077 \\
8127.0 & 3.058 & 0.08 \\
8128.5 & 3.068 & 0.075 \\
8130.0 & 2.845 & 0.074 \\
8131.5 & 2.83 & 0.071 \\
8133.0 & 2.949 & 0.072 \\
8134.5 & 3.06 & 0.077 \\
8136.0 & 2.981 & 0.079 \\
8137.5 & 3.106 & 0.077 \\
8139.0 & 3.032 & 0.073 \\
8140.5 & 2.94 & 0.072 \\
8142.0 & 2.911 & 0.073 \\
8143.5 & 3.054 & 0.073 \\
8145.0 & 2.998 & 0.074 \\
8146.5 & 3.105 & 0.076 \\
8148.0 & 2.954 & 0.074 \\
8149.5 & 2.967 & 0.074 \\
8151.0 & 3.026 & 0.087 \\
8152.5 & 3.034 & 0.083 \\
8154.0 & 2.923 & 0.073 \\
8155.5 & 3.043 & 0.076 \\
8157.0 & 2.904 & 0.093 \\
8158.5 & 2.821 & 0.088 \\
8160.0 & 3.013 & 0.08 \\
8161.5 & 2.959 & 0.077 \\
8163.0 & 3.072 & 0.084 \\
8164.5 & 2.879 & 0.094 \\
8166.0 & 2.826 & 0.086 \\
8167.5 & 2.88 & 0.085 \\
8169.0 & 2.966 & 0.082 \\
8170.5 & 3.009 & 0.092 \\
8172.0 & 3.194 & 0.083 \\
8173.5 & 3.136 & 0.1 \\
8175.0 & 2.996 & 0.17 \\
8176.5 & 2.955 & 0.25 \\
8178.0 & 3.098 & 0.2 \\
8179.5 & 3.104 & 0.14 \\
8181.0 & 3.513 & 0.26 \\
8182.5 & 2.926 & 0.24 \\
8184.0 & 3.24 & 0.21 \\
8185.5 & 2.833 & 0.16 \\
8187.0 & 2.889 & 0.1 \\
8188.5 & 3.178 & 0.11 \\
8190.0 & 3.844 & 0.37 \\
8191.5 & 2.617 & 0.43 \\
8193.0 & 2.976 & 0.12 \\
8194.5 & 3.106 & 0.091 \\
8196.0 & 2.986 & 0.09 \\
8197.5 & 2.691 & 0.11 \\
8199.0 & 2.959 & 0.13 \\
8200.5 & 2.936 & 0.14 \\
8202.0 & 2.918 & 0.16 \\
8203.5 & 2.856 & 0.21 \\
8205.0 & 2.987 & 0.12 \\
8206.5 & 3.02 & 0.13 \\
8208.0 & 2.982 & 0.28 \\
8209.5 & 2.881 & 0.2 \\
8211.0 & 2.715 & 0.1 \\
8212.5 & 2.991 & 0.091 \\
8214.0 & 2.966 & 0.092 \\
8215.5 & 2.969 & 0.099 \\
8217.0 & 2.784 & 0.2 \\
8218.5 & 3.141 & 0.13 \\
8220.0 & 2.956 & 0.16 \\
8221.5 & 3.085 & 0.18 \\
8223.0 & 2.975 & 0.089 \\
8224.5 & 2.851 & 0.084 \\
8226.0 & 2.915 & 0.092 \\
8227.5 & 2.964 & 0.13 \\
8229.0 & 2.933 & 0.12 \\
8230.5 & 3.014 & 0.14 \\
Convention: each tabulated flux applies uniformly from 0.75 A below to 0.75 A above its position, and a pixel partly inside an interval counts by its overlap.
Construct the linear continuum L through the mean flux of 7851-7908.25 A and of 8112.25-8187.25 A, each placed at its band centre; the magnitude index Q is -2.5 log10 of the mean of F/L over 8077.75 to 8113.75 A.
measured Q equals 0.03 mag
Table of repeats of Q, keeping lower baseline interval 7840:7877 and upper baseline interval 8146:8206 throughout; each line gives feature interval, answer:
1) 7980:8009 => 0.03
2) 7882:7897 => 0.03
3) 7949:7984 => 0.02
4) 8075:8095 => 0.04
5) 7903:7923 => 0.05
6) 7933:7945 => 0.04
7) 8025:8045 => 0.02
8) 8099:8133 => 0.01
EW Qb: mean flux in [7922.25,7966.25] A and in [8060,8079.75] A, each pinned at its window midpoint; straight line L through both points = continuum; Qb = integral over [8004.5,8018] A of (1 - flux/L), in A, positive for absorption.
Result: -0.2 A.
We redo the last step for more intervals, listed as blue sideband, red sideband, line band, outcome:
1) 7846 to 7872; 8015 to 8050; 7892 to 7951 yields 2.2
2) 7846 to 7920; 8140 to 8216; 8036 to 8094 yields 0.6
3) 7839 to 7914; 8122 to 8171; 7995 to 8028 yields 0.3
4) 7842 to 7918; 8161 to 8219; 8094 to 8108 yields 0.3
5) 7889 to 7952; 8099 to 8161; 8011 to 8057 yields -0.2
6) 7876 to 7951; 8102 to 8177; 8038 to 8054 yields 0.1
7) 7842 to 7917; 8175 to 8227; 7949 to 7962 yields 0.2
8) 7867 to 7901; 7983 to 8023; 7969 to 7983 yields -0.1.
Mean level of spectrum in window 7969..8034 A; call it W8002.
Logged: 2.92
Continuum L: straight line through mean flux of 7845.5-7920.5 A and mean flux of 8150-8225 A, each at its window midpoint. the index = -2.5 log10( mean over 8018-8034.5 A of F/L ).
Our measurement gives 0.02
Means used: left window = 2.91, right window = 2.99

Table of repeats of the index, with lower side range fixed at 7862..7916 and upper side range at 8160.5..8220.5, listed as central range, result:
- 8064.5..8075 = 0.02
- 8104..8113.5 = 0.02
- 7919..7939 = 0.02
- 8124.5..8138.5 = 0.00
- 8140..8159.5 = 0.00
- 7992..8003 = 0.01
